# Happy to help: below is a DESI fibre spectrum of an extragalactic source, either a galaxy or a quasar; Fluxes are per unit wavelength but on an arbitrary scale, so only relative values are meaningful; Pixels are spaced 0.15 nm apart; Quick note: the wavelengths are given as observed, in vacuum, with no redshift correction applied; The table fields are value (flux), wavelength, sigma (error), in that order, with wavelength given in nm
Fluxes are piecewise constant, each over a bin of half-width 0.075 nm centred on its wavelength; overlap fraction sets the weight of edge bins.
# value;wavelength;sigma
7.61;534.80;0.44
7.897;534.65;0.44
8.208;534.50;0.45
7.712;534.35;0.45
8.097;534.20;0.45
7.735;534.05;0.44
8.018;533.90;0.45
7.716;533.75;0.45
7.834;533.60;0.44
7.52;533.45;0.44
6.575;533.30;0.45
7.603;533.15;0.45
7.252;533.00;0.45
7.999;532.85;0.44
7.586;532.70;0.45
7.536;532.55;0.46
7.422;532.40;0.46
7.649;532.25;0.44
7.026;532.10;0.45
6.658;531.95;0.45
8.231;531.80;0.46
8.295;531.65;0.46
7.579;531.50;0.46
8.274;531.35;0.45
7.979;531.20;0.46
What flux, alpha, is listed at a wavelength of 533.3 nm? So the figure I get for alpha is 6.575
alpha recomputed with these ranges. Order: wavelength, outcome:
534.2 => 8.097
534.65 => 7.897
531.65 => 8.295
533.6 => 7.834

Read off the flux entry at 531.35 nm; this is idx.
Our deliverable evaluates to 8.274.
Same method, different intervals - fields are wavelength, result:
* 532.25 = 7.649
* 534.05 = 7.735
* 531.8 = 8.231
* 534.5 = 8.208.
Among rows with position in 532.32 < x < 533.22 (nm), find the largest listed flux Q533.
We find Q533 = 7.999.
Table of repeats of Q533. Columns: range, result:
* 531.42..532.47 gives 8.295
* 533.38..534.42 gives 8.097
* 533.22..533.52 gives 7.52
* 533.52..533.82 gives 7.834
